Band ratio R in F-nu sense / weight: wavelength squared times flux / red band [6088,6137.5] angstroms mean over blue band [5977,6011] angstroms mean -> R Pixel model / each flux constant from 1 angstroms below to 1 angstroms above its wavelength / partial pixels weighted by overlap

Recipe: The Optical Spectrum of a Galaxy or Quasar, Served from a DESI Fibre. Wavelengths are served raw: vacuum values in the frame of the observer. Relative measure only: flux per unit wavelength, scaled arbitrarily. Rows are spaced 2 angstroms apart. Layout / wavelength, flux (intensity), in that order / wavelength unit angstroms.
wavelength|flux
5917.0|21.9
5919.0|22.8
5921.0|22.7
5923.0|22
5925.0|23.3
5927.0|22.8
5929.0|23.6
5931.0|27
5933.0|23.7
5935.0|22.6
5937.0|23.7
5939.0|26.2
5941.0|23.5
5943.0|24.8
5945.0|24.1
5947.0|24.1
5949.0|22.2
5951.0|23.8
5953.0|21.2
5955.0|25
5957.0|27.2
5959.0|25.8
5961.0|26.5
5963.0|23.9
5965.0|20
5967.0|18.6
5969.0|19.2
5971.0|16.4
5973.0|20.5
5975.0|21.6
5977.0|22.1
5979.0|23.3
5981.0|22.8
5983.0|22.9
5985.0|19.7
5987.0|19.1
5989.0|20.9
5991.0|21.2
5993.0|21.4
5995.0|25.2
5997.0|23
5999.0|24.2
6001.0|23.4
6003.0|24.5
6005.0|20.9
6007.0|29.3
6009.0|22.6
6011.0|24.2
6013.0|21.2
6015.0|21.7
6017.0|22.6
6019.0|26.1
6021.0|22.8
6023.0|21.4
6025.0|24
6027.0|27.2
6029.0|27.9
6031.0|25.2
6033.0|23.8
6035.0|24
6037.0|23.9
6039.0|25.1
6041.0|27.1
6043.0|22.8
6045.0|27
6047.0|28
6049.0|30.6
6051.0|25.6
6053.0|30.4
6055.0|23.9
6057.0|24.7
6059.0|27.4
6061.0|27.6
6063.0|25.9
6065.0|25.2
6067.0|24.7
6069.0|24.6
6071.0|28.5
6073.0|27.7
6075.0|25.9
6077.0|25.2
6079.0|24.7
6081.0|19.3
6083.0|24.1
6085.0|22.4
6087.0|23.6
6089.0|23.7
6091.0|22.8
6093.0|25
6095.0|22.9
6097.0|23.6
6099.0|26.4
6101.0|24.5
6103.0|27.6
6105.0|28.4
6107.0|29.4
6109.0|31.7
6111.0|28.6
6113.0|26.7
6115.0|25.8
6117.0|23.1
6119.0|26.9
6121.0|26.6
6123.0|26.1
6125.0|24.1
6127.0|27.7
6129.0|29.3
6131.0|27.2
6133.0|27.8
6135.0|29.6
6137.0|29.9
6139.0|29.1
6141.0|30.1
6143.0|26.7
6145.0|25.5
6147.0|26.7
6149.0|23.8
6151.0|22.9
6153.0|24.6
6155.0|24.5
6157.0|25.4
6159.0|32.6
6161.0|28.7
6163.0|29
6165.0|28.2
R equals 1.21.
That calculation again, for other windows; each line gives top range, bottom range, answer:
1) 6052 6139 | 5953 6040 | 1.17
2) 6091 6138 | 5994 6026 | 1.18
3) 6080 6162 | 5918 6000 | 1.21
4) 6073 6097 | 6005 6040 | 1.00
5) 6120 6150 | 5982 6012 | 1.25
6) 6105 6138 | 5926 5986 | 1.27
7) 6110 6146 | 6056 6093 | 1.12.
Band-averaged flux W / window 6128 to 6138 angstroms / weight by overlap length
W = 28.8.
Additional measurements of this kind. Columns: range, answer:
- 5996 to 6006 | 23.2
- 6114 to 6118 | 24.5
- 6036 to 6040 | 24.5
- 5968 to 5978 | 20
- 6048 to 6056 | 27.6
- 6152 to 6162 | 27.2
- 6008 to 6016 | 22.4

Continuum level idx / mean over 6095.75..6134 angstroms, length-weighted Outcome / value 26.9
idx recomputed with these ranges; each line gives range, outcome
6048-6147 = 26.3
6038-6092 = 25.5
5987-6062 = 24.6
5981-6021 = 22.8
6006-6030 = 24.2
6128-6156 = 27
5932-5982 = 22.9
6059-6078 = 26.2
